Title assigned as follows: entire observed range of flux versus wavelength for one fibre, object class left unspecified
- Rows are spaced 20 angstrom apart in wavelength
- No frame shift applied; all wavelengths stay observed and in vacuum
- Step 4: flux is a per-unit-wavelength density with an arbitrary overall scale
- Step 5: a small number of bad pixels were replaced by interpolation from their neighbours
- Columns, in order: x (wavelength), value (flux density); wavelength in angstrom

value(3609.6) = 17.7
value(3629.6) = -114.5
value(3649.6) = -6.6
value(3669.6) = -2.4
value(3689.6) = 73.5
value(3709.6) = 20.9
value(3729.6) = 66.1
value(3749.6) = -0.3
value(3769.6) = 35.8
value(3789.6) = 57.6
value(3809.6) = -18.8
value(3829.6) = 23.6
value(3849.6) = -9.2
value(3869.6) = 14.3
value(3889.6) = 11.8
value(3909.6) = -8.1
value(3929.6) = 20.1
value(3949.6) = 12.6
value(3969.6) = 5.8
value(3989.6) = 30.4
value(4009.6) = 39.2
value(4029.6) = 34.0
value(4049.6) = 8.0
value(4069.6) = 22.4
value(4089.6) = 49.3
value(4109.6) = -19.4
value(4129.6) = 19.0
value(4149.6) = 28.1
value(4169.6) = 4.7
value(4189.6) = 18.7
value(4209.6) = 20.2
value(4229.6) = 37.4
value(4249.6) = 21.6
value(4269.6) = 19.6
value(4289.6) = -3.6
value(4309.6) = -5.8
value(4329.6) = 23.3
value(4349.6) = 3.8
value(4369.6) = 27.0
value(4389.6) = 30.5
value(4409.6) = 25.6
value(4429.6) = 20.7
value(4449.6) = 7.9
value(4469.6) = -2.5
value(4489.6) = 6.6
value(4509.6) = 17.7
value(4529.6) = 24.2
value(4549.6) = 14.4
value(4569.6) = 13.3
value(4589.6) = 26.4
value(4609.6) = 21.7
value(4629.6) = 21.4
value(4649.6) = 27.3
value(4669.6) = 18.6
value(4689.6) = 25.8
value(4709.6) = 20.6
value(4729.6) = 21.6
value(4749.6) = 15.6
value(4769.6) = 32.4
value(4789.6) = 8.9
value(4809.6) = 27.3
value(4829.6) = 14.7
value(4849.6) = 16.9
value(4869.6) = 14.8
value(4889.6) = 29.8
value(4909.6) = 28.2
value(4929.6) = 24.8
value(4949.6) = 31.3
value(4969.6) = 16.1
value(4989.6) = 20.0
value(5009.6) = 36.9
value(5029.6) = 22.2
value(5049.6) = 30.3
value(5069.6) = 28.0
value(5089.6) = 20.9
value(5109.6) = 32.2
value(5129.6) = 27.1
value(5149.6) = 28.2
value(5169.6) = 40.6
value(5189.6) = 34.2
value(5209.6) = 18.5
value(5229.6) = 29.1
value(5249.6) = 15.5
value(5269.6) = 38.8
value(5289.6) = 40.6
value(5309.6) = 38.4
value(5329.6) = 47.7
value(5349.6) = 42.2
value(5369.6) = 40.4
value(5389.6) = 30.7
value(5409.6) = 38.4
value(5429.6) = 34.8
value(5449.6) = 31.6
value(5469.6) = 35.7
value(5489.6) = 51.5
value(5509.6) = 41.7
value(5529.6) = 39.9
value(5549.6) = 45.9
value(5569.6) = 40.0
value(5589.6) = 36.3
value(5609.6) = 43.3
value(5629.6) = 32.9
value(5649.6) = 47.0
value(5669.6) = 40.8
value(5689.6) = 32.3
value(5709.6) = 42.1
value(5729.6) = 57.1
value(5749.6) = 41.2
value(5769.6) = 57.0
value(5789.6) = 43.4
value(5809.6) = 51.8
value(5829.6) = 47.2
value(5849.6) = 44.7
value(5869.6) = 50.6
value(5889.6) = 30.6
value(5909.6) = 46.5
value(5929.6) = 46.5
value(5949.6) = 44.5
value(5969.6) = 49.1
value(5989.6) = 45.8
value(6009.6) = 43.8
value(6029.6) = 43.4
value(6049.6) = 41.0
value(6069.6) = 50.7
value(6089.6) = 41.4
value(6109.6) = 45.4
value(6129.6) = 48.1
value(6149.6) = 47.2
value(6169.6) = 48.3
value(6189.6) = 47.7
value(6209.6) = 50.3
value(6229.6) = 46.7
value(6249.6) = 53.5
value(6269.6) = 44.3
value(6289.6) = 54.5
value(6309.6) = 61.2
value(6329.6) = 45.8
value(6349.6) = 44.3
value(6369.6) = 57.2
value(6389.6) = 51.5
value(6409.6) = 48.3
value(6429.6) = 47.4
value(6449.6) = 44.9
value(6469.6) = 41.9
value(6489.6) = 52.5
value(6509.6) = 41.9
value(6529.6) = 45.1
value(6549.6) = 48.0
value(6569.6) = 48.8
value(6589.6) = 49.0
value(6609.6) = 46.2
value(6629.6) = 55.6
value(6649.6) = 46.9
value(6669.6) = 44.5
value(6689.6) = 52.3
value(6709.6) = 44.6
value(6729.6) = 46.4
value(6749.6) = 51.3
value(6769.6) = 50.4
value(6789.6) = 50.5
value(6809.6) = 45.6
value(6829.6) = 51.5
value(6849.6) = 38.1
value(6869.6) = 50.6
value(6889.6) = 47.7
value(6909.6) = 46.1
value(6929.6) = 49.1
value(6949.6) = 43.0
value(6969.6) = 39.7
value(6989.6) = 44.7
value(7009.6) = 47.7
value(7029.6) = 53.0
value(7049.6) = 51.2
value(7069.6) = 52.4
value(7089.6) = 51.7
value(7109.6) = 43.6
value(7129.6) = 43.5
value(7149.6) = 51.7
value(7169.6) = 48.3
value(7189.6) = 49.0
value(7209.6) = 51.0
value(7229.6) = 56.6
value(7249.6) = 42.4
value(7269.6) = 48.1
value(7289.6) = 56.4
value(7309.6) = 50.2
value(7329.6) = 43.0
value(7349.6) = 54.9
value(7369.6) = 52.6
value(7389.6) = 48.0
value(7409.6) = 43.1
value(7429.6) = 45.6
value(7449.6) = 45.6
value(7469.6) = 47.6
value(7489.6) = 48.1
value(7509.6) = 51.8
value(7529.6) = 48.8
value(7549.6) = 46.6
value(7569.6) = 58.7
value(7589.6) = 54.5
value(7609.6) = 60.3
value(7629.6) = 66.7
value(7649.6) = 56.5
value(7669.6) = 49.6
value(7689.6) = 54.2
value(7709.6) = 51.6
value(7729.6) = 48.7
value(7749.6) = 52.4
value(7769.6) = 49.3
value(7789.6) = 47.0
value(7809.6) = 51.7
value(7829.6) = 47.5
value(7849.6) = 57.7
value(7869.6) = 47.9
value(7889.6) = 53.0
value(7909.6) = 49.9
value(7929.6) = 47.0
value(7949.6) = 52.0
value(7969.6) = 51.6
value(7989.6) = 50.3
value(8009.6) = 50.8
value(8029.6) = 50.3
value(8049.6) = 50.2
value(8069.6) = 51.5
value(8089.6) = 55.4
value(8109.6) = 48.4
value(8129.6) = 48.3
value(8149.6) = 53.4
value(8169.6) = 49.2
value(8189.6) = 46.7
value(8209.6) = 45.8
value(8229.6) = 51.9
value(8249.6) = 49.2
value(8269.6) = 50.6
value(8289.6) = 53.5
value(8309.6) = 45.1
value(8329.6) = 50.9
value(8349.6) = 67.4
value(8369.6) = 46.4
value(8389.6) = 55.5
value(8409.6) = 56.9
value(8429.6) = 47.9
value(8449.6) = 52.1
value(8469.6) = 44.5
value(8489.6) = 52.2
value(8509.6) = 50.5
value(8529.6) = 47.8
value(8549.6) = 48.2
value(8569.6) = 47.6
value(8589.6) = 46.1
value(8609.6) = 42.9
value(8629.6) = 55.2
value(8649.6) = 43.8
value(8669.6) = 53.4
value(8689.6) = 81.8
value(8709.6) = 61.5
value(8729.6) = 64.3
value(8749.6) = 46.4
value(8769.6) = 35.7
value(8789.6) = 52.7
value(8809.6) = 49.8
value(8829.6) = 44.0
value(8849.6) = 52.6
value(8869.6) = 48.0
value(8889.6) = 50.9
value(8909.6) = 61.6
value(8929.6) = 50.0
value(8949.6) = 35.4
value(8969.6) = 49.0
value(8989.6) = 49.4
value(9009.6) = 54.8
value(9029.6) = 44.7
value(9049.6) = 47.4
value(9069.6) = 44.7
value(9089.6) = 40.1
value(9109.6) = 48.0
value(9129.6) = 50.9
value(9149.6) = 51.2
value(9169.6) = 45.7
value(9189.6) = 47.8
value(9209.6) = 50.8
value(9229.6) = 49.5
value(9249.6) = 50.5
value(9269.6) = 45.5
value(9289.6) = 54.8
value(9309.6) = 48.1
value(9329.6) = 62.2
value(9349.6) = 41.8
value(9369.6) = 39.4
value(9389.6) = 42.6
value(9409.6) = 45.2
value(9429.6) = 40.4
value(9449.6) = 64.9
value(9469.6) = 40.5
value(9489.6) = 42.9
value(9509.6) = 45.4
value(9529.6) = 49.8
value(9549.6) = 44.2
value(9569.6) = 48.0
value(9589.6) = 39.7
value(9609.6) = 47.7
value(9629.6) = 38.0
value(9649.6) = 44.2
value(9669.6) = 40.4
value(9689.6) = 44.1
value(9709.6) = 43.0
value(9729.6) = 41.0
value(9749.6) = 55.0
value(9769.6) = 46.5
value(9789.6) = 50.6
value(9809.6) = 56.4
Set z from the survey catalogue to 0.325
